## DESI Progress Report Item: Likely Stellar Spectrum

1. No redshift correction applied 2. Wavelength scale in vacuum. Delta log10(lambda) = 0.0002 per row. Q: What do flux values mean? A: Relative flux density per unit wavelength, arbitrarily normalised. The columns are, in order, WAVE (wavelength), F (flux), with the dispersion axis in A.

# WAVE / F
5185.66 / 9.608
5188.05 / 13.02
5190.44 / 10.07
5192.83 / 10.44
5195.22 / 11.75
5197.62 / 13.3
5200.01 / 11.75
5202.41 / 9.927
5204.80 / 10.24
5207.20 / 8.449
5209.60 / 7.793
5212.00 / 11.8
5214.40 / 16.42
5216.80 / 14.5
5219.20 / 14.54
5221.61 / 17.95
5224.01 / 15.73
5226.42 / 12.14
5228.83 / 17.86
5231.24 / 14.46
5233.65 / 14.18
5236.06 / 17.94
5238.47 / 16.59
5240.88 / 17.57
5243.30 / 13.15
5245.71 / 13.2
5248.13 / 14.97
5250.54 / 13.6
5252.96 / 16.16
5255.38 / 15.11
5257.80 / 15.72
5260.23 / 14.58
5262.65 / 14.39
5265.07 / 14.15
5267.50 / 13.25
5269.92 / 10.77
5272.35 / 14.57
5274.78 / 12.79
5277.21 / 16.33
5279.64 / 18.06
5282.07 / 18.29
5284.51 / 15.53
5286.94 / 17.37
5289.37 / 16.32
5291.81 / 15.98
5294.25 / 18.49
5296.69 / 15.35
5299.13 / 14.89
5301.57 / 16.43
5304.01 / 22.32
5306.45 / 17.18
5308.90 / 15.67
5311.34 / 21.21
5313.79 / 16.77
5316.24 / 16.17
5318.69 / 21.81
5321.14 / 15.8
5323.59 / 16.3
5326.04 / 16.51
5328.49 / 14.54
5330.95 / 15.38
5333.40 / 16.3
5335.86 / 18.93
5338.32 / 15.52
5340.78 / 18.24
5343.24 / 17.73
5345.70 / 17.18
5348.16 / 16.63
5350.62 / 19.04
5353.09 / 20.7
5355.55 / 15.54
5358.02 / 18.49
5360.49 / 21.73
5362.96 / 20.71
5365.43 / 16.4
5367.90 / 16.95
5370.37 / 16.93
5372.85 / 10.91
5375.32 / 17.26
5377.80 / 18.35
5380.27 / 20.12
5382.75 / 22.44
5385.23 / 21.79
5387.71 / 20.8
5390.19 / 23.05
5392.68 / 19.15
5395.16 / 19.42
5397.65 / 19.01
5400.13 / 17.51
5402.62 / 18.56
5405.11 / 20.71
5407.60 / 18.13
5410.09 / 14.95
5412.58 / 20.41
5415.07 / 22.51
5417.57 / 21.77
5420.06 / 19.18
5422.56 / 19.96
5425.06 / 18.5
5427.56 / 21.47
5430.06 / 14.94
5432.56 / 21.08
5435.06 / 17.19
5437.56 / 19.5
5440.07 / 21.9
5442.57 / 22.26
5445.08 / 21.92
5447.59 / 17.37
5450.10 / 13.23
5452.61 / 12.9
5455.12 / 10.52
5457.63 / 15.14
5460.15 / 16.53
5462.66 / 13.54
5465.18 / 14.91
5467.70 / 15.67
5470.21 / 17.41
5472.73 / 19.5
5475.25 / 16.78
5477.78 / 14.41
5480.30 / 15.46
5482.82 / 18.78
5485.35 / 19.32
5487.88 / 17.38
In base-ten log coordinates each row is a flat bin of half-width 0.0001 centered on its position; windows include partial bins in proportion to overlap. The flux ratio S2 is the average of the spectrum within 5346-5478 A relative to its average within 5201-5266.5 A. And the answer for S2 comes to 1.29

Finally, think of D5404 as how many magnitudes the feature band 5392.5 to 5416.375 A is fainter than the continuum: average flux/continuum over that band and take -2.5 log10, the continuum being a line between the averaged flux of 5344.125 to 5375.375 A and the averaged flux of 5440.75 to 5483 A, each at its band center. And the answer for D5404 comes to -0.12 mag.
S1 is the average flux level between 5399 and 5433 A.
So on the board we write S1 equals 19.2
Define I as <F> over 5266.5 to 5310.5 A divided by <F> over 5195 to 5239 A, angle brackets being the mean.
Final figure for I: 1.19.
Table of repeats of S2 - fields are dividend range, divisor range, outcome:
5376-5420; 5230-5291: 1.31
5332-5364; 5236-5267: 1.21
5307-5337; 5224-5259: 1.13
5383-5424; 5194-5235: 1.51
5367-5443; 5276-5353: 1.12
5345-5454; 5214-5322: 1.18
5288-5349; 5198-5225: 1.35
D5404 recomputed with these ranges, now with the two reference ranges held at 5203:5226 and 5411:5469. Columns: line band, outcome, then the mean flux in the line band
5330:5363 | -0.13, 17.9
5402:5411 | -0.06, 18.2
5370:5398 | -0.15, 19.2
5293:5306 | -0.18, 17.5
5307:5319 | -0.19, 18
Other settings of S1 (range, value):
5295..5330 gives 17.2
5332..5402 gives 18.5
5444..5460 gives 15.2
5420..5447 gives 19.8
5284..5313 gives 17.3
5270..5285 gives 15.5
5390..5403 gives 19.2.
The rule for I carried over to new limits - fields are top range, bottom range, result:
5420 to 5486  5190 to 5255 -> 1.27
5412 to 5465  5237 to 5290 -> 1.20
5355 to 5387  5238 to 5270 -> 1.26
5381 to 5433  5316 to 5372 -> 1.13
